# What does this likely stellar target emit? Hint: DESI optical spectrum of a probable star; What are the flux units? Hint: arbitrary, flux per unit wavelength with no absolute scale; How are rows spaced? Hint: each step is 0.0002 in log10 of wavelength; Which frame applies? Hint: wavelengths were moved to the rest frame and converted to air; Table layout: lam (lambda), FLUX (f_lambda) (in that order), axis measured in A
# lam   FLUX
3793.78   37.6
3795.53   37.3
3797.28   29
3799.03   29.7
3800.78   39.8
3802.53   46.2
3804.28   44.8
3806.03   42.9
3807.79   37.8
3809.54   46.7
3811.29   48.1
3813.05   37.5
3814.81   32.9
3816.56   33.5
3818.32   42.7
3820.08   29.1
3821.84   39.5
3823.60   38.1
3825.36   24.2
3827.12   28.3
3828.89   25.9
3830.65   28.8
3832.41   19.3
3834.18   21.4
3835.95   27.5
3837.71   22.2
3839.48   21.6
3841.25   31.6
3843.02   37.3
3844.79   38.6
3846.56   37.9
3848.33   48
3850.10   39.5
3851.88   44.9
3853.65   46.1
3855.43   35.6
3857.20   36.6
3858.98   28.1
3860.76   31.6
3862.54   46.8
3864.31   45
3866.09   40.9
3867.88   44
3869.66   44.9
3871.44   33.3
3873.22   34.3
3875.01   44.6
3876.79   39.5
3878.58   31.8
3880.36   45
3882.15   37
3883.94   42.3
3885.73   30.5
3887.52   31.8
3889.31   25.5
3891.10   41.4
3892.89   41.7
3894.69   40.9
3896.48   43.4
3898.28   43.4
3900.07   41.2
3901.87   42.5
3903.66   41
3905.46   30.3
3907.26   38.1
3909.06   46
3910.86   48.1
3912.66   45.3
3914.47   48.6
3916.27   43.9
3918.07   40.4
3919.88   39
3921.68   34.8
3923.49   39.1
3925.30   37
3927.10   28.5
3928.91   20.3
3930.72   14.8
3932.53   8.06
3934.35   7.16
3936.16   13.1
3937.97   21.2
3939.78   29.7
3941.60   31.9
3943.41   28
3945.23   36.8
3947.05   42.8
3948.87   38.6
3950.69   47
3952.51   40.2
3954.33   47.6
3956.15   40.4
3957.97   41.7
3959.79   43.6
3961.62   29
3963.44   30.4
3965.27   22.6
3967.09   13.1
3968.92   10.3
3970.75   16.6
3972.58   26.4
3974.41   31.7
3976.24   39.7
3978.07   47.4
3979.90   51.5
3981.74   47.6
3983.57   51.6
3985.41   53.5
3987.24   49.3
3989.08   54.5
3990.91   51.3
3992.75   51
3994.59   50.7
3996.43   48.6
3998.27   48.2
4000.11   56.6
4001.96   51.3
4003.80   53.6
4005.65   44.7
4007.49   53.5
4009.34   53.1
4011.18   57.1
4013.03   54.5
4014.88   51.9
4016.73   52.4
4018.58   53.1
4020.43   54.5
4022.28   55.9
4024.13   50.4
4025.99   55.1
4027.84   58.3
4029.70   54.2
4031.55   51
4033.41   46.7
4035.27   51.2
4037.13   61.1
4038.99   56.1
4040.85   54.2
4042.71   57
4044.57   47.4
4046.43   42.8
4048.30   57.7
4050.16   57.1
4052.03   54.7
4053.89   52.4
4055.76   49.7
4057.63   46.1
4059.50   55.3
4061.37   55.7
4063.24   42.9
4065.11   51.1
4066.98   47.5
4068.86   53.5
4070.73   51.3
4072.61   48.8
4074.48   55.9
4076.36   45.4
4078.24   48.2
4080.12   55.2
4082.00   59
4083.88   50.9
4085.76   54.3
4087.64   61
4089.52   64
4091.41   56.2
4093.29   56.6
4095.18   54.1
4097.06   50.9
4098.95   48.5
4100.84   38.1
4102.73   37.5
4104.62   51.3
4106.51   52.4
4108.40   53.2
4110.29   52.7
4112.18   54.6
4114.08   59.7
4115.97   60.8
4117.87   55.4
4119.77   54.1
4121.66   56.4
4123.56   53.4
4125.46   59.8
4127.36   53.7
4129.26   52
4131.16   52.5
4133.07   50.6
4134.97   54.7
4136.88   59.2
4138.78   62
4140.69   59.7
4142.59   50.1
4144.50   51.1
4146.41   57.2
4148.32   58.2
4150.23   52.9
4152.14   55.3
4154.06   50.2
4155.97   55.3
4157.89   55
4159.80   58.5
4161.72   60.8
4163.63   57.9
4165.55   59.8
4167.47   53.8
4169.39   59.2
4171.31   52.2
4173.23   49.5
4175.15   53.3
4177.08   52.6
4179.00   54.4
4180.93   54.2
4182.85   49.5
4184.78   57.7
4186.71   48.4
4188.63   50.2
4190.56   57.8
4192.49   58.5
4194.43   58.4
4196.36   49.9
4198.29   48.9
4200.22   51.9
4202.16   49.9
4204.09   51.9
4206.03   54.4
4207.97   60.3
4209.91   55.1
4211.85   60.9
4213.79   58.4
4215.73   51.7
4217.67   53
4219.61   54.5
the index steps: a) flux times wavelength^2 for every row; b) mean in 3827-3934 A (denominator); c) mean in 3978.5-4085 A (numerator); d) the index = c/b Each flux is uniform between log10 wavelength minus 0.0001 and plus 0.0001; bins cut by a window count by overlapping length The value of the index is 1.6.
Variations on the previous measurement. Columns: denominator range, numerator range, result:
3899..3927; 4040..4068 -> 1.36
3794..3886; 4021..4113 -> 1.61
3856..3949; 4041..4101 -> 1.60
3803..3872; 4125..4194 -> 1.79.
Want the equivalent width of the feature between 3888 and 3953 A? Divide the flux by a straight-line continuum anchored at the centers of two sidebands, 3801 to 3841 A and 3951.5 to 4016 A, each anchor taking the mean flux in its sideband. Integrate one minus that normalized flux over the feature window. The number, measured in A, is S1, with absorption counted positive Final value 7.4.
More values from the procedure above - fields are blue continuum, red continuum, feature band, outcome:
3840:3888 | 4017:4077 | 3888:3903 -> 0.48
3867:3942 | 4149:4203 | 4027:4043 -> -3.57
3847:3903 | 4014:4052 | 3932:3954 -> 7.75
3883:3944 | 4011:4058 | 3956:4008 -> 4.13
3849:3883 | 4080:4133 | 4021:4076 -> -2.27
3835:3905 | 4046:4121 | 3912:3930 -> 1.73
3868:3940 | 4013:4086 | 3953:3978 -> 6.76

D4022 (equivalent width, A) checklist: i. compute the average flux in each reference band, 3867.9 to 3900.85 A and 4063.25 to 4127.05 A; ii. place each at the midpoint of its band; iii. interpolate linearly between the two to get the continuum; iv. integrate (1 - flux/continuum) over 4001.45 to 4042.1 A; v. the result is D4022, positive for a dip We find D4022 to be -4.6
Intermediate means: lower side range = 38.6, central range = 53.4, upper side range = 52.9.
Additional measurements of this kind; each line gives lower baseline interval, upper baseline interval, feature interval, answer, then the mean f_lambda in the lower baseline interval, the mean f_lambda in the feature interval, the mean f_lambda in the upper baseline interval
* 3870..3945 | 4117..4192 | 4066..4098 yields -3.1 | 34.8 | 53.7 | 54.9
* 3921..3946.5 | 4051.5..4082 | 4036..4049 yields -2.1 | 25.2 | 53.6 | 51.1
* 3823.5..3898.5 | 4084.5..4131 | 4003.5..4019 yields -2.0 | 35.8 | 52.6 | 53.7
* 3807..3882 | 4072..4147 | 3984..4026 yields -5.0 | 36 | 52.3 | 53.8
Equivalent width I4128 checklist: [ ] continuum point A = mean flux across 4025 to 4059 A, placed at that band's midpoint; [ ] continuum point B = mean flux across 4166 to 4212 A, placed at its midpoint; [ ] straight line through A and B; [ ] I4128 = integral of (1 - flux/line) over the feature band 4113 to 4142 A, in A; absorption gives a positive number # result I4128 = -1.5 A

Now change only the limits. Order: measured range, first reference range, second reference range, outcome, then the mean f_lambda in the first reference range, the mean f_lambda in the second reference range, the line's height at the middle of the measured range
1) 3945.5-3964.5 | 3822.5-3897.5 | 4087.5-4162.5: 1.1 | 35.7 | 54.4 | 42.4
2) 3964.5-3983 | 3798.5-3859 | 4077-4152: 5.7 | 35.3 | 54.1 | 44.9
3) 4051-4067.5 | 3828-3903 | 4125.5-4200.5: -0.8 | 36.6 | 54.6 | 48.3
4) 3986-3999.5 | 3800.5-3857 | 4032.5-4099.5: -0.9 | 35.5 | 52.8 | 47.5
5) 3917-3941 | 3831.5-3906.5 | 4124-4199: 8.7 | 36.9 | 54.7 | 40.6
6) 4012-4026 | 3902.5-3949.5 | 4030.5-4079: -2.1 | 32.8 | 51.6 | 46.4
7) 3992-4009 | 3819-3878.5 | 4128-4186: -2.3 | 35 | 54.9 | 44.8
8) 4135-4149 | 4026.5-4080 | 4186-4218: -0.9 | 52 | 54.2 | 53.3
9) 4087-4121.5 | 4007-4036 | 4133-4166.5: 1.1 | 53.3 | 56.2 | 55.2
